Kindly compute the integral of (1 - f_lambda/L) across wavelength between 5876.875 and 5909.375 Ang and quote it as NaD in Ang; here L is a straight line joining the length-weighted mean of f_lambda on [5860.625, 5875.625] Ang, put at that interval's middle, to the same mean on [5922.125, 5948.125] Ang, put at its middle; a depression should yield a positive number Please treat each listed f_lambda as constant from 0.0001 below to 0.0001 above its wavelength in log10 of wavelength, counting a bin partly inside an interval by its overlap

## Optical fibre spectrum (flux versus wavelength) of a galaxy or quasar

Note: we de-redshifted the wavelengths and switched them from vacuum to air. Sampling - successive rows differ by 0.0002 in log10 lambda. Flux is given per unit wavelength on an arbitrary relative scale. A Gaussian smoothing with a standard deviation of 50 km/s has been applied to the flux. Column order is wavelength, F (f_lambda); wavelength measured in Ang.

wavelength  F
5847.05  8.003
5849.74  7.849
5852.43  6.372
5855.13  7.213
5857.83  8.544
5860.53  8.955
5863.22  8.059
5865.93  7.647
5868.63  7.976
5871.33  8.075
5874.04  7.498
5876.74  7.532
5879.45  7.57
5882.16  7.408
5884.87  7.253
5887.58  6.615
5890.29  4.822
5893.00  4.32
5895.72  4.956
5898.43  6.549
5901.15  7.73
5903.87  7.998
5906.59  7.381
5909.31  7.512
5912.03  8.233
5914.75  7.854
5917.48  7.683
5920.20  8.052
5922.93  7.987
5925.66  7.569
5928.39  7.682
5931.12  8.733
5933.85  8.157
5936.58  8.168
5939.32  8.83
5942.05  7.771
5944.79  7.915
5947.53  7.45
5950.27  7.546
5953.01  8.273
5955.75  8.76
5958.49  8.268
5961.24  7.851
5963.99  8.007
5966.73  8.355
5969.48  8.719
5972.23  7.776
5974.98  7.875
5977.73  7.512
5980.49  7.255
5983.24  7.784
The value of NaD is 5.3 Ang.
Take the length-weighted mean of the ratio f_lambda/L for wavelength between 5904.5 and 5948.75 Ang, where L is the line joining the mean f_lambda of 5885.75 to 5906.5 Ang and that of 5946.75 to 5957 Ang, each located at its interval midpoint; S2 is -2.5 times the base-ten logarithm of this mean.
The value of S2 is -0.11 mag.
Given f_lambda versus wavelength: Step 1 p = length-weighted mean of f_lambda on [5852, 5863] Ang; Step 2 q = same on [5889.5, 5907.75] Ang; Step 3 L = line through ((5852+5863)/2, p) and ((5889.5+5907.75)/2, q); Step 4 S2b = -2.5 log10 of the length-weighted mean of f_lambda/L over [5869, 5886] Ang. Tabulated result -0.07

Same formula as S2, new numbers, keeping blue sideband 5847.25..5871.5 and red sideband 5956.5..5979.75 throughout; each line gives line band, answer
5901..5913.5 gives 0.02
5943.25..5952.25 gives 0.05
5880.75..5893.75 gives 0.27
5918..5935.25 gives -0.01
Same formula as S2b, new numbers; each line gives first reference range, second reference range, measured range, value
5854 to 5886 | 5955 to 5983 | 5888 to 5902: 0.357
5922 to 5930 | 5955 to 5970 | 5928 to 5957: -0.018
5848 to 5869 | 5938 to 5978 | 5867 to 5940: 0.076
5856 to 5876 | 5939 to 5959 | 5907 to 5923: 0.029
